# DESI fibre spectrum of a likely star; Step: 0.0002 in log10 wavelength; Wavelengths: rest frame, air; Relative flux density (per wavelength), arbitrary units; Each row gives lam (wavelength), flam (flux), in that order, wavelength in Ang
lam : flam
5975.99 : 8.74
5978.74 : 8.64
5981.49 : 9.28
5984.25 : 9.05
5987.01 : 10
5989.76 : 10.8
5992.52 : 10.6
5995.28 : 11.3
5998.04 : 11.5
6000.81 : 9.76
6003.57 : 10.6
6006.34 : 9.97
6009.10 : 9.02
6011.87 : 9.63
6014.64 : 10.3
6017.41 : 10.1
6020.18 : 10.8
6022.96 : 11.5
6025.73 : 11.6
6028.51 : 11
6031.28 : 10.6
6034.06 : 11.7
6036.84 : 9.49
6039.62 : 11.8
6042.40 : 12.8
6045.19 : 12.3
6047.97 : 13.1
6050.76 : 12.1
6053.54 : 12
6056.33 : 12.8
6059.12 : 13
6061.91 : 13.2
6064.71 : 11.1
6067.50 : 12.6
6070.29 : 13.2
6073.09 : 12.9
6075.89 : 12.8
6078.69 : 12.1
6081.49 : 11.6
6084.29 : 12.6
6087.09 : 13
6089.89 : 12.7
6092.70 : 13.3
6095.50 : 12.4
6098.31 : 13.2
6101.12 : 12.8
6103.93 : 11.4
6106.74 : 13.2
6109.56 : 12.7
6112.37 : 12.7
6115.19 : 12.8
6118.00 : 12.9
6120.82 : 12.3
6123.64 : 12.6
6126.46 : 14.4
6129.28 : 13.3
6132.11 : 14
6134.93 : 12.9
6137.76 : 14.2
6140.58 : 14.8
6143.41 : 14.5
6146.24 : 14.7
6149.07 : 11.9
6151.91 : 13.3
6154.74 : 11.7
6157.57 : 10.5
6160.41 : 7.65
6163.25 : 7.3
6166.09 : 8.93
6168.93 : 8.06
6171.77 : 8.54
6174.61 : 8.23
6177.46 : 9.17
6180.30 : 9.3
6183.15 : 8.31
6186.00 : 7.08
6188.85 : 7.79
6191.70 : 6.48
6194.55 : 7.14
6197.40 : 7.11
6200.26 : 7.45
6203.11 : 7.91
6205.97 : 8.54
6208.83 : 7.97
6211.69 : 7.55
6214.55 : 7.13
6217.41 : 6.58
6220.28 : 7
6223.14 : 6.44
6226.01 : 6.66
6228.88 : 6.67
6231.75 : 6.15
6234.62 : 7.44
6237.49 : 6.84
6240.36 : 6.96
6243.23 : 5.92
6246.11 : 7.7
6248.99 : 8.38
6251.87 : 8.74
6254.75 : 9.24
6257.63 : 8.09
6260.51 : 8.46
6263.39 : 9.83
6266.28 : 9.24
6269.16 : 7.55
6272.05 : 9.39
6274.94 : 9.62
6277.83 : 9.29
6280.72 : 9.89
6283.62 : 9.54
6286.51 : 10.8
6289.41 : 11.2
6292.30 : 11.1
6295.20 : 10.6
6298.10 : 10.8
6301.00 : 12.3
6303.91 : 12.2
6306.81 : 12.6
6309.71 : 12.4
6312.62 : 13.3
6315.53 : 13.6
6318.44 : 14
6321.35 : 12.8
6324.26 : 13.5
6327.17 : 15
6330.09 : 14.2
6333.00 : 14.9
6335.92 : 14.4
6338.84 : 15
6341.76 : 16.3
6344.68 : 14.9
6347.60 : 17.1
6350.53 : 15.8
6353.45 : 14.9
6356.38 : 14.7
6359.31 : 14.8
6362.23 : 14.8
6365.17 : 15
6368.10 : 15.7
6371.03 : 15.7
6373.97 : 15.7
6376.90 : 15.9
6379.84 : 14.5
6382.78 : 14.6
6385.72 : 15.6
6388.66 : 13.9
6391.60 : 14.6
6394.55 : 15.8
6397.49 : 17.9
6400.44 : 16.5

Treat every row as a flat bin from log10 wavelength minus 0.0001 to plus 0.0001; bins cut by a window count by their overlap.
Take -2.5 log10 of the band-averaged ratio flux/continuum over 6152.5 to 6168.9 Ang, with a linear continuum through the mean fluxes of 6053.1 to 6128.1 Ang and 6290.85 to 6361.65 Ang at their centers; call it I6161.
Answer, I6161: 0.36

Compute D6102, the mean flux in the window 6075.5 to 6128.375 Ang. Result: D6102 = 12.7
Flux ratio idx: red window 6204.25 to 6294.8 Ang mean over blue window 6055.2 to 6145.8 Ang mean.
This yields 0.64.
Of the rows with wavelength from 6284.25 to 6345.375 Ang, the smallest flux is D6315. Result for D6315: 10.6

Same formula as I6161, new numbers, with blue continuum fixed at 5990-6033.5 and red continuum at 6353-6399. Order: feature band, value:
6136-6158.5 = -0.08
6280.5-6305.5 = 0.28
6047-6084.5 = -0.11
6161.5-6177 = 0.46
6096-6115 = -0.08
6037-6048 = -0.10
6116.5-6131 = -0.09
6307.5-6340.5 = 0.05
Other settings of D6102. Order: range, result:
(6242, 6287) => 8.83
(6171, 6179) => 8.67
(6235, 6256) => 7.66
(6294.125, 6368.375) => 14.1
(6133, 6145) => 14.1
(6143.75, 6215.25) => 8.89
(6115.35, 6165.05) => 12.5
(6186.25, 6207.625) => 7.47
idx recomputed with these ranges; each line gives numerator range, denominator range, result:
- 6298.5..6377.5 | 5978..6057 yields 1.33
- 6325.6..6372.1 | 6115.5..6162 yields 1.18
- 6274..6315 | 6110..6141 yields 0.84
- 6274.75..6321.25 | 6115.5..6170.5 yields 0.95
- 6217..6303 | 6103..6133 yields 0.67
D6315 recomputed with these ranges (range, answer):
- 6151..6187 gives 7.08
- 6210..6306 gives 5.92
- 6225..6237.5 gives 6.15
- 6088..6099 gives 12.4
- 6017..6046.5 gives 9.49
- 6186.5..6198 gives 6.48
